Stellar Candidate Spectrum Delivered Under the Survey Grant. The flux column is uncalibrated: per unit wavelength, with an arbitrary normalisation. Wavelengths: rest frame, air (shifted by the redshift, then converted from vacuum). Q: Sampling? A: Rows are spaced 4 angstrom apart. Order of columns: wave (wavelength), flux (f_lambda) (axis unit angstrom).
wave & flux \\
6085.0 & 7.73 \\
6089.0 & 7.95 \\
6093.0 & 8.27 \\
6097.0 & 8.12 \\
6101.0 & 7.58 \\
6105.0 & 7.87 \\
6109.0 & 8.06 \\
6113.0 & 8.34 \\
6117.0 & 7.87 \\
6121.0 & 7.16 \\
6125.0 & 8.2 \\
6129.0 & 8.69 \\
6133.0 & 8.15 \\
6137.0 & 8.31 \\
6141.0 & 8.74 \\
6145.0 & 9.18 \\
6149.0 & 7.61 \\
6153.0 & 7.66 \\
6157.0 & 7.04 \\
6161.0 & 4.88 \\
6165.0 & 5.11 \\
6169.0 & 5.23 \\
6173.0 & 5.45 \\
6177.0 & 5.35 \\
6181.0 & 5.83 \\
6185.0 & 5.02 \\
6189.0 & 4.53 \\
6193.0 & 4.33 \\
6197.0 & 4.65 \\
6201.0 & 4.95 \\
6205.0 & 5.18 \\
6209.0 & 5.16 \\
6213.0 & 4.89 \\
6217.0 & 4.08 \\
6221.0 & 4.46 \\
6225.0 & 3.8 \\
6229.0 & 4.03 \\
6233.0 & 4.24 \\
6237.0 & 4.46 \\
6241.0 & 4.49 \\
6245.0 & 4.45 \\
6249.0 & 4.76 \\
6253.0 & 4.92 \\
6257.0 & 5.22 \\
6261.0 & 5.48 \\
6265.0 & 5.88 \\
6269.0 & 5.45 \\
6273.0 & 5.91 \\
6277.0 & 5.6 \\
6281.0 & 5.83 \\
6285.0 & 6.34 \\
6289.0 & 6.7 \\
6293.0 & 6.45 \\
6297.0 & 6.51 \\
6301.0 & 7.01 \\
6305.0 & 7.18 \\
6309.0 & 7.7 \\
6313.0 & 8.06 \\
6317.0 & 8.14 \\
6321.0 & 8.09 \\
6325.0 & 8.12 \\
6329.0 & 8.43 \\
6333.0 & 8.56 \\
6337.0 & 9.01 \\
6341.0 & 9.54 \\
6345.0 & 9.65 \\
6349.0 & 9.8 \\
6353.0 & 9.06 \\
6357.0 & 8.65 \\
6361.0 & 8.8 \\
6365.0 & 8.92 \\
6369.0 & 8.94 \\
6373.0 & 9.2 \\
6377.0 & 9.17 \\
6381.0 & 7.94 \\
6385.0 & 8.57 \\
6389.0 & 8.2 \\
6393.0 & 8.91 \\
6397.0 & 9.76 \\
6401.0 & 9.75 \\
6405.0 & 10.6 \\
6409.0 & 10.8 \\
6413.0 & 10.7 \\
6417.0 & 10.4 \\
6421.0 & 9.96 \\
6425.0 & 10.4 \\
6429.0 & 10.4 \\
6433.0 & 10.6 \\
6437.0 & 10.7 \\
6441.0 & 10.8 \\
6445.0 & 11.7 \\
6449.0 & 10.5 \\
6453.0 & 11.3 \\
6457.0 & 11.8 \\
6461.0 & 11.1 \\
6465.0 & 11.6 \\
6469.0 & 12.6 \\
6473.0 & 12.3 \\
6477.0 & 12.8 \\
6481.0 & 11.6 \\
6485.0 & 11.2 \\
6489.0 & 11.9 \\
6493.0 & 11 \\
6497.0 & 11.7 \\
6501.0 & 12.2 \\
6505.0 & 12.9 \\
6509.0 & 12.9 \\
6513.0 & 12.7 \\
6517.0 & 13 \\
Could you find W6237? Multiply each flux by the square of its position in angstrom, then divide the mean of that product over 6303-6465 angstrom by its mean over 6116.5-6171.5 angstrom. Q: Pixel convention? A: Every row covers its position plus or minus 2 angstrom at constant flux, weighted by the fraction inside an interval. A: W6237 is 1.4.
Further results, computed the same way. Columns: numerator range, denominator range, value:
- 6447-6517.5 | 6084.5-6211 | 1.95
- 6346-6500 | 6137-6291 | 2.03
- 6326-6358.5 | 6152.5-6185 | 1.69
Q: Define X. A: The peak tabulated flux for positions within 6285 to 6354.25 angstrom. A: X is 9.8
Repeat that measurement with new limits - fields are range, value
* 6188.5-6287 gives 6.34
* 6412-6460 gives 11.8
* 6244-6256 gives 4.92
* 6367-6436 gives 10.8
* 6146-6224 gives 7.66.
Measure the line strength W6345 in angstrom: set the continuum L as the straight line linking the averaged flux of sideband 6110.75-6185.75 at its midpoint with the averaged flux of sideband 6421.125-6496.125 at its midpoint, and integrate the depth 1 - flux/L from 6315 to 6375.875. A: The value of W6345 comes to 5.7 angstrom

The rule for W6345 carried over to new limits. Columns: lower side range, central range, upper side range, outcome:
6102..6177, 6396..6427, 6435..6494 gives 1.5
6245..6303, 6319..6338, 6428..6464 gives -2.4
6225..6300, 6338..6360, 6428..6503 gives -3.7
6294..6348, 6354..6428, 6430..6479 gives 3.4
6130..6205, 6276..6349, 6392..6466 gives 8.5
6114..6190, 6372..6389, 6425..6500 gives 2.6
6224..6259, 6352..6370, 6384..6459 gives -1.1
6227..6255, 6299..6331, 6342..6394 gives -3.5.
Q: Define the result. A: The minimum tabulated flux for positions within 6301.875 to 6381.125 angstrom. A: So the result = 7.18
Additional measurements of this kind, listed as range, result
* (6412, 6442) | 9.96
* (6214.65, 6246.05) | 3.8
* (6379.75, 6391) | 7.94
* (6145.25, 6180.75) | 4.88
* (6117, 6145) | 7.16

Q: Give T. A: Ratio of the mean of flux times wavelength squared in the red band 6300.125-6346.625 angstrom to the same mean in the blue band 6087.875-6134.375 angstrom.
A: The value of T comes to 1.11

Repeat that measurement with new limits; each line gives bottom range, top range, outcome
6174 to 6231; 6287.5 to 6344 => 1.72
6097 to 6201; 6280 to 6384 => 1.27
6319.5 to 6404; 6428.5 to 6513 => 1.35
